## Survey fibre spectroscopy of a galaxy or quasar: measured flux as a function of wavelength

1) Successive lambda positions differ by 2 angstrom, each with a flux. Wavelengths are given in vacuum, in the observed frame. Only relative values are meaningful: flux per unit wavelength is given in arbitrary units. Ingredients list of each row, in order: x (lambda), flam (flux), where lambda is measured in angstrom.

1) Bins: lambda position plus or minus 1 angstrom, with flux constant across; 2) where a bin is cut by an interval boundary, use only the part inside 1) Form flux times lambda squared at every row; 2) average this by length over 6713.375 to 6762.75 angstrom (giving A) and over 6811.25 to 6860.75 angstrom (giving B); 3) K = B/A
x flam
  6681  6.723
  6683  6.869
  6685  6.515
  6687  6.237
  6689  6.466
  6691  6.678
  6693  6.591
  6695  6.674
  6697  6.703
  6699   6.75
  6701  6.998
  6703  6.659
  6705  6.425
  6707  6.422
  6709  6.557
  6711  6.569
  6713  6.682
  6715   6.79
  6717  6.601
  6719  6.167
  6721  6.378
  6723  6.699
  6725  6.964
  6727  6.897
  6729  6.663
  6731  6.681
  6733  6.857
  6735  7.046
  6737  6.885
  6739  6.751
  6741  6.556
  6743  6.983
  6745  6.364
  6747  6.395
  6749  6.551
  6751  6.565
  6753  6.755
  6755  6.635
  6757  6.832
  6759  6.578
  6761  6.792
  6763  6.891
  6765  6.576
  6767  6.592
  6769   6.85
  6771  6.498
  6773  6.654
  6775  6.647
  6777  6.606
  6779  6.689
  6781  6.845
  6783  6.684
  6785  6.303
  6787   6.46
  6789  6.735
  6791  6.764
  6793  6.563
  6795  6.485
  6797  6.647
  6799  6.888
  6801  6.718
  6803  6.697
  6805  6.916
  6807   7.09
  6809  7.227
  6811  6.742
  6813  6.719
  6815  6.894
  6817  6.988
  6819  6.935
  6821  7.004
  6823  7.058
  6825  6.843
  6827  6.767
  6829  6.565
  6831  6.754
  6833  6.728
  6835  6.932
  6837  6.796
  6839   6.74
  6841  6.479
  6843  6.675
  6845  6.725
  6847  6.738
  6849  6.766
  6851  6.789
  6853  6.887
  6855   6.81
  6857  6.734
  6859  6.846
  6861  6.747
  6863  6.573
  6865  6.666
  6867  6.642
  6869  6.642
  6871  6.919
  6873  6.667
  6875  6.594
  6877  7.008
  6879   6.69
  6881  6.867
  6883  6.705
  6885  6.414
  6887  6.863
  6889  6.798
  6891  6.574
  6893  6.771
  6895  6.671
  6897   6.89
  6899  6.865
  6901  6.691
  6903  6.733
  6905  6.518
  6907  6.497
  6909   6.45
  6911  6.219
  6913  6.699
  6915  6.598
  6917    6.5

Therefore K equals 1.05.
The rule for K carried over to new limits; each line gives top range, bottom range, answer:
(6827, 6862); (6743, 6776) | 1.04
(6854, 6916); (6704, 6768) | 1.05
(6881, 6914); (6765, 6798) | 1.04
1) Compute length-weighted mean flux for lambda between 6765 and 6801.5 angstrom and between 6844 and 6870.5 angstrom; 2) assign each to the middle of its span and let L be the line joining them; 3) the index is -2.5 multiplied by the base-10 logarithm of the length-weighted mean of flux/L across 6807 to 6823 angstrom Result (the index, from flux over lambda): -0.04 mag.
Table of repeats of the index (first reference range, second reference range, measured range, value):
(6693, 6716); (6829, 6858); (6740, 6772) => 0.006 mag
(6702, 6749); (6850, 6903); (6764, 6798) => 0.010 mag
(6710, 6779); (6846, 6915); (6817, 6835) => -0.025 mag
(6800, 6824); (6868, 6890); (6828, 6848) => 0.022 mag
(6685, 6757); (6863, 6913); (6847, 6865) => -0.014 mag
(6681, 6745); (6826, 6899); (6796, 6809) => -0.024 mag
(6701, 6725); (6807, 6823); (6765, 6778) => 0.025 mag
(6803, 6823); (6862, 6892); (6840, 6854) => 0.015 mag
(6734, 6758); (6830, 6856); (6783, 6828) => -0.009 mag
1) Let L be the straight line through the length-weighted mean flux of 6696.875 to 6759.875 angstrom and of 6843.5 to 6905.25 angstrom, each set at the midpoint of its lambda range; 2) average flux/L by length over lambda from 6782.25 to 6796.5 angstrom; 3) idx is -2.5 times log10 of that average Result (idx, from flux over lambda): 0.02 mag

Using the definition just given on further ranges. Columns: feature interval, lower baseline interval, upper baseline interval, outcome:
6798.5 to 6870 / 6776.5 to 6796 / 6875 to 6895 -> -0.02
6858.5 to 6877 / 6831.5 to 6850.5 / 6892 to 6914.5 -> 0.00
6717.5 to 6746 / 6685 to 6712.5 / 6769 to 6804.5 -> -0.01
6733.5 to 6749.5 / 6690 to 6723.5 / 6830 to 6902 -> -0.01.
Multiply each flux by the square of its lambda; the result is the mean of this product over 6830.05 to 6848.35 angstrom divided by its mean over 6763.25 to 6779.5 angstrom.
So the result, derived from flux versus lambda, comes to 1.0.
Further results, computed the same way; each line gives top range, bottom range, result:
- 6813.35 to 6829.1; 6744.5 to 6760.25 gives 1.07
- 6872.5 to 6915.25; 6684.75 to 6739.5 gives 1.06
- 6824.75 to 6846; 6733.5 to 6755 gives 1.03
